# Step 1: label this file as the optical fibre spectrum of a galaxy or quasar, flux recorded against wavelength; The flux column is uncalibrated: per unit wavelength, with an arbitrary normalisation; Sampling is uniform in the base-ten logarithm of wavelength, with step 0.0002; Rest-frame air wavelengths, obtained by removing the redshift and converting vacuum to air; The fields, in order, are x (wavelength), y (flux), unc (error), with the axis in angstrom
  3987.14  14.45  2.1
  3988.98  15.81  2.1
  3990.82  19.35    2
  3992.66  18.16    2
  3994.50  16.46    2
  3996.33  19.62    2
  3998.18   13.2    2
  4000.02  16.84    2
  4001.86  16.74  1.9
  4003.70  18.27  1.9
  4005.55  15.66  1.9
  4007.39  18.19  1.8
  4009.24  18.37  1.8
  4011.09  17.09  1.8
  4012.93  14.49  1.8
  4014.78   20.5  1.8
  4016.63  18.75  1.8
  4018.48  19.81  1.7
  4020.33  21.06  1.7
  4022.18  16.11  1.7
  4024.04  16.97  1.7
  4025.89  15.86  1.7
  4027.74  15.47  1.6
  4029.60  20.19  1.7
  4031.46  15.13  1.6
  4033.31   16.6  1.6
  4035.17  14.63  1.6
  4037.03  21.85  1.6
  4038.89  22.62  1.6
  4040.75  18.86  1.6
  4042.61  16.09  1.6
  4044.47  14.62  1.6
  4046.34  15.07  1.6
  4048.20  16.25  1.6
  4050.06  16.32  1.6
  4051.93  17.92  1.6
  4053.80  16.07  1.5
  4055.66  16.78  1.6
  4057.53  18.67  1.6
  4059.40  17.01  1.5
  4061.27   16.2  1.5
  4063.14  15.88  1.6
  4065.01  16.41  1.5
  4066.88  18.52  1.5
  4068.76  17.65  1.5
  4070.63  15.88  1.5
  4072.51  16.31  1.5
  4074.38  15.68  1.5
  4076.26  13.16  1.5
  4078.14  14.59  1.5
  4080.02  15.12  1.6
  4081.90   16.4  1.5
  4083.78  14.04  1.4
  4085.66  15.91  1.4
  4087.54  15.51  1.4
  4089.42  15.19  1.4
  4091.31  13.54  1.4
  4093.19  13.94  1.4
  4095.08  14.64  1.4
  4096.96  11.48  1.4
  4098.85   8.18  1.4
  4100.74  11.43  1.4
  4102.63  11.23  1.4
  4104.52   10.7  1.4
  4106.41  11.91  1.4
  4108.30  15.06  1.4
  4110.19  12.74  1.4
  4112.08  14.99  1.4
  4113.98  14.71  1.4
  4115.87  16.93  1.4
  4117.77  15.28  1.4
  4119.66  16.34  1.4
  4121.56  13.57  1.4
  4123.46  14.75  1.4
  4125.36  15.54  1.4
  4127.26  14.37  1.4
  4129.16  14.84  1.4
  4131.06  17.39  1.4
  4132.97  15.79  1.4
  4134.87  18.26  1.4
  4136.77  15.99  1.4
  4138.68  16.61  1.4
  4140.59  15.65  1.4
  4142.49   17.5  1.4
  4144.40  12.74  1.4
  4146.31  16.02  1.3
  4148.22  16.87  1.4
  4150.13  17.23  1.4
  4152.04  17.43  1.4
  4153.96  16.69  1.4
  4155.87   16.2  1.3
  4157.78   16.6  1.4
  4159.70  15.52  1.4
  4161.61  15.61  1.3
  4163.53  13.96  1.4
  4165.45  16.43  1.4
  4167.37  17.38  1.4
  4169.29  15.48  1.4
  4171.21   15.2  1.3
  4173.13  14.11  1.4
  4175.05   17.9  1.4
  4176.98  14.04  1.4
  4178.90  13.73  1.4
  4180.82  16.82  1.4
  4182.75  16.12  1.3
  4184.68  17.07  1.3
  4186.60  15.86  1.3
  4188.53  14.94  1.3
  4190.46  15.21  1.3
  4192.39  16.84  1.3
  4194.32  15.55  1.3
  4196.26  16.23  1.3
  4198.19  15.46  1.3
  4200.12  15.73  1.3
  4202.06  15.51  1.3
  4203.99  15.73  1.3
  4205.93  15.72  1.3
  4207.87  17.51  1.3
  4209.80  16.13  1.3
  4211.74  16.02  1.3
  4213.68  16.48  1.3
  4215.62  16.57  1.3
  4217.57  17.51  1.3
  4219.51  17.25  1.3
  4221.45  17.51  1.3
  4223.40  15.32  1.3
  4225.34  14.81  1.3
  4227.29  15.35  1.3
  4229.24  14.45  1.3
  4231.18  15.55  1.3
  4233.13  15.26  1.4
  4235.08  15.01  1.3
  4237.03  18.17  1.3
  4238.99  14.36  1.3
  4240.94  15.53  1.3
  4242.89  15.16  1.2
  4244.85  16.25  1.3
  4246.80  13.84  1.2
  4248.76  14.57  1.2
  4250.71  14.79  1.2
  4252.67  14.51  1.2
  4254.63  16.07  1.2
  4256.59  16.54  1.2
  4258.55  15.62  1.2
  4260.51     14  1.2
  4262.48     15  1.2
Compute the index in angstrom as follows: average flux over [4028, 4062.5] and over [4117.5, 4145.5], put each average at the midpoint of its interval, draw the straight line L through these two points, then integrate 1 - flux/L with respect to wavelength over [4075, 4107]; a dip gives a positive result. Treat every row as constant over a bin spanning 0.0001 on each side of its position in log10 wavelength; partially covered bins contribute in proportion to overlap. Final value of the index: 5.9 angstrom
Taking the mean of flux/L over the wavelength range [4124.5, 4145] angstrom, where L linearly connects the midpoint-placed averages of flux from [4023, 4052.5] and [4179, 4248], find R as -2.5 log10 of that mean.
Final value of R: 0.03 mag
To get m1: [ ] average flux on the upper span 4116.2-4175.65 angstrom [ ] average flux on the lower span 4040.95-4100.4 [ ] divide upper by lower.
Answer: 1.0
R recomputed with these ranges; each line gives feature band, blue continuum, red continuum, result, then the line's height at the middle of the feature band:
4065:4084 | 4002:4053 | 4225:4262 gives 0.08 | 17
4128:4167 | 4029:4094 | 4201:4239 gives 0.00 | 16.2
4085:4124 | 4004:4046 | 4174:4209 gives 0.22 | 16.8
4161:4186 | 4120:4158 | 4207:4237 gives 0.02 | 16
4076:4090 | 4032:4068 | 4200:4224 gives 0.13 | 17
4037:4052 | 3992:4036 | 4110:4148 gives -0.04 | 16.8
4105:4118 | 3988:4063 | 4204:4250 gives 0.16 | 16.7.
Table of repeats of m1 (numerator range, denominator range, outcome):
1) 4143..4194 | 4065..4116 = 1.11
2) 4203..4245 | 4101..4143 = 1.07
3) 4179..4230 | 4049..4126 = 1.07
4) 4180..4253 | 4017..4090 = 0.94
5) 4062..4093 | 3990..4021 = 0.88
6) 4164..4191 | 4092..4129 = 1.16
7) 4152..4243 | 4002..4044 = 0.89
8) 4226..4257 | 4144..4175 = 0.96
